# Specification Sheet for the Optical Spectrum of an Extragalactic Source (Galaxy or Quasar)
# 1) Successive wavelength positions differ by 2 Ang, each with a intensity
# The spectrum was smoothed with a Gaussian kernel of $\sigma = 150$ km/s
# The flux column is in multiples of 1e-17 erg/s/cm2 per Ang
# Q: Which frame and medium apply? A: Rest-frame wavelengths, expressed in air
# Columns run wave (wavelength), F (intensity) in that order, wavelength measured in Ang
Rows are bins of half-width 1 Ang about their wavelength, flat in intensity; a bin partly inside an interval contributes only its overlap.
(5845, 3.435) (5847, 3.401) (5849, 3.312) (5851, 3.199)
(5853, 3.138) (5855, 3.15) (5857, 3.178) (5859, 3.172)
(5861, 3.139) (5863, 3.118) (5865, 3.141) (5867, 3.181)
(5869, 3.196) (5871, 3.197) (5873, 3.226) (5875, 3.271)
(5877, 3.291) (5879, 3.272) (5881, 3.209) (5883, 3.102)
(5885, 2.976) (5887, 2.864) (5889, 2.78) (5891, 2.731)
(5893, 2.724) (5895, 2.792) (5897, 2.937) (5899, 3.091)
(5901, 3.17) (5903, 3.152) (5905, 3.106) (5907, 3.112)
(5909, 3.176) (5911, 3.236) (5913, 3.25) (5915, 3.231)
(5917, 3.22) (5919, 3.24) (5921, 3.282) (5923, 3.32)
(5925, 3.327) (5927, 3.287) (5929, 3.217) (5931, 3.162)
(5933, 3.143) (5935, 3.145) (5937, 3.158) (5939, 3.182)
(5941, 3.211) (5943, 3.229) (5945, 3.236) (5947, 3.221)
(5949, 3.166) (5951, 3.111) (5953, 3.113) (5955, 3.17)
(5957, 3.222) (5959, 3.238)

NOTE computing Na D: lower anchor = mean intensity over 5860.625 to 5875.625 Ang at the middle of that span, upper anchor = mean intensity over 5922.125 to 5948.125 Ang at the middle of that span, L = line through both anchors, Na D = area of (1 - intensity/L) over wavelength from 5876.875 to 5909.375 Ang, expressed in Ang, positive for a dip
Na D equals 1.8 Ang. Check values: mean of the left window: 3.18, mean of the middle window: 3.02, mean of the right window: 3.22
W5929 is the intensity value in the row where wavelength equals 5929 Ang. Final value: 3.217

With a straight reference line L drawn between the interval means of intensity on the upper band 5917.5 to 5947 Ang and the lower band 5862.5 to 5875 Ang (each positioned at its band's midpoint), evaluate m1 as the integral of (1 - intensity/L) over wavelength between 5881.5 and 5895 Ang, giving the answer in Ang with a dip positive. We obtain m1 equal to 1.4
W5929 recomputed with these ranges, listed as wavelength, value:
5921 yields 3.282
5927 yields 3.287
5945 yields 3.236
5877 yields 3.291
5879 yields 3.272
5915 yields 3.231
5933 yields 3.143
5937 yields 3.158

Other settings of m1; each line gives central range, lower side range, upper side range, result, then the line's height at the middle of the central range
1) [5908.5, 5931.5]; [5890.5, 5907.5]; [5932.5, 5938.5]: -1.26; 3.08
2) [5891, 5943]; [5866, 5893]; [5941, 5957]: -0.16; 3.14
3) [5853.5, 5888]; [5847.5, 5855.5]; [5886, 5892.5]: -1.89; 3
